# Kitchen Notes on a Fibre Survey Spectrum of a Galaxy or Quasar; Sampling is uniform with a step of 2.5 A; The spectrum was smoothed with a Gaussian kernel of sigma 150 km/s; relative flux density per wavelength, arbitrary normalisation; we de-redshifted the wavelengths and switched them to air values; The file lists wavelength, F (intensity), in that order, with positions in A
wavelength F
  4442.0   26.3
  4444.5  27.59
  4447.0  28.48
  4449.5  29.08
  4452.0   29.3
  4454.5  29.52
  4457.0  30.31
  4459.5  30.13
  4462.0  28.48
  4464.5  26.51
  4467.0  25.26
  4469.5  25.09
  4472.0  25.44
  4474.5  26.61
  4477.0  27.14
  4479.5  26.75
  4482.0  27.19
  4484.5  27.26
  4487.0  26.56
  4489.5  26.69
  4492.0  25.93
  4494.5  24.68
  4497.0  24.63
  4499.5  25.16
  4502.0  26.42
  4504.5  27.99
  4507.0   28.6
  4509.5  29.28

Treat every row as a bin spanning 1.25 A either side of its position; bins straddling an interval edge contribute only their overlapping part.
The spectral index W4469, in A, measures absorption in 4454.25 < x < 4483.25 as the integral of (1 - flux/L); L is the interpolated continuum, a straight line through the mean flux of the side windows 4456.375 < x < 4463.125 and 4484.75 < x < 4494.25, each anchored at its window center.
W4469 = 1.3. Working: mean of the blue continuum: 29.6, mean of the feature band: 27.3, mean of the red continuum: 26.3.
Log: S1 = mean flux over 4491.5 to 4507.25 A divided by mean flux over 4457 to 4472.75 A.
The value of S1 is 0.96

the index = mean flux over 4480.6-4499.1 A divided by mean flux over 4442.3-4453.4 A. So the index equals 0.92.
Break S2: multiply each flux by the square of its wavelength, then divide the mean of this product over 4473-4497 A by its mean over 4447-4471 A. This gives 0.95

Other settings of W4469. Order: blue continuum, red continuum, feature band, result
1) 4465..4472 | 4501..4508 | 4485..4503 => 0.8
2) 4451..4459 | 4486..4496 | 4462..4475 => 1.1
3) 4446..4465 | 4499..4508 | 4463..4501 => 2.6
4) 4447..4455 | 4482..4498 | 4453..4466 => -0.2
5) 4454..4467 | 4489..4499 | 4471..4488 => 0.0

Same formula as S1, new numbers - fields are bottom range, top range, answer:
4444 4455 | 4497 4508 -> 0.93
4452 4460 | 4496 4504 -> 0.86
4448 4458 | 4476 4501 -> 0.89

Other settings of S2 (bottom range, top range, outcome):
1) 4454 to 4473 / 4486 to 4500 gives 0.94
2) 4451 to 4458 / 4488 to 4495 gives 0.89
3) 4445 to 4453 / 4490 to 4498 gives 0.89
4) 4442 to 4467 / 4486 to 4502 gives 0.92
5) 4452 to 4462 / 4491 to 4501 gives 0.86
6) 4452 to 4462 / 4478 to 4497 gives 0.90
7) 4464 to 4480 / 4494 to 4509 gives 1.03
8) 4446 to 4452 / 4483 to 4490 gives 0.95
